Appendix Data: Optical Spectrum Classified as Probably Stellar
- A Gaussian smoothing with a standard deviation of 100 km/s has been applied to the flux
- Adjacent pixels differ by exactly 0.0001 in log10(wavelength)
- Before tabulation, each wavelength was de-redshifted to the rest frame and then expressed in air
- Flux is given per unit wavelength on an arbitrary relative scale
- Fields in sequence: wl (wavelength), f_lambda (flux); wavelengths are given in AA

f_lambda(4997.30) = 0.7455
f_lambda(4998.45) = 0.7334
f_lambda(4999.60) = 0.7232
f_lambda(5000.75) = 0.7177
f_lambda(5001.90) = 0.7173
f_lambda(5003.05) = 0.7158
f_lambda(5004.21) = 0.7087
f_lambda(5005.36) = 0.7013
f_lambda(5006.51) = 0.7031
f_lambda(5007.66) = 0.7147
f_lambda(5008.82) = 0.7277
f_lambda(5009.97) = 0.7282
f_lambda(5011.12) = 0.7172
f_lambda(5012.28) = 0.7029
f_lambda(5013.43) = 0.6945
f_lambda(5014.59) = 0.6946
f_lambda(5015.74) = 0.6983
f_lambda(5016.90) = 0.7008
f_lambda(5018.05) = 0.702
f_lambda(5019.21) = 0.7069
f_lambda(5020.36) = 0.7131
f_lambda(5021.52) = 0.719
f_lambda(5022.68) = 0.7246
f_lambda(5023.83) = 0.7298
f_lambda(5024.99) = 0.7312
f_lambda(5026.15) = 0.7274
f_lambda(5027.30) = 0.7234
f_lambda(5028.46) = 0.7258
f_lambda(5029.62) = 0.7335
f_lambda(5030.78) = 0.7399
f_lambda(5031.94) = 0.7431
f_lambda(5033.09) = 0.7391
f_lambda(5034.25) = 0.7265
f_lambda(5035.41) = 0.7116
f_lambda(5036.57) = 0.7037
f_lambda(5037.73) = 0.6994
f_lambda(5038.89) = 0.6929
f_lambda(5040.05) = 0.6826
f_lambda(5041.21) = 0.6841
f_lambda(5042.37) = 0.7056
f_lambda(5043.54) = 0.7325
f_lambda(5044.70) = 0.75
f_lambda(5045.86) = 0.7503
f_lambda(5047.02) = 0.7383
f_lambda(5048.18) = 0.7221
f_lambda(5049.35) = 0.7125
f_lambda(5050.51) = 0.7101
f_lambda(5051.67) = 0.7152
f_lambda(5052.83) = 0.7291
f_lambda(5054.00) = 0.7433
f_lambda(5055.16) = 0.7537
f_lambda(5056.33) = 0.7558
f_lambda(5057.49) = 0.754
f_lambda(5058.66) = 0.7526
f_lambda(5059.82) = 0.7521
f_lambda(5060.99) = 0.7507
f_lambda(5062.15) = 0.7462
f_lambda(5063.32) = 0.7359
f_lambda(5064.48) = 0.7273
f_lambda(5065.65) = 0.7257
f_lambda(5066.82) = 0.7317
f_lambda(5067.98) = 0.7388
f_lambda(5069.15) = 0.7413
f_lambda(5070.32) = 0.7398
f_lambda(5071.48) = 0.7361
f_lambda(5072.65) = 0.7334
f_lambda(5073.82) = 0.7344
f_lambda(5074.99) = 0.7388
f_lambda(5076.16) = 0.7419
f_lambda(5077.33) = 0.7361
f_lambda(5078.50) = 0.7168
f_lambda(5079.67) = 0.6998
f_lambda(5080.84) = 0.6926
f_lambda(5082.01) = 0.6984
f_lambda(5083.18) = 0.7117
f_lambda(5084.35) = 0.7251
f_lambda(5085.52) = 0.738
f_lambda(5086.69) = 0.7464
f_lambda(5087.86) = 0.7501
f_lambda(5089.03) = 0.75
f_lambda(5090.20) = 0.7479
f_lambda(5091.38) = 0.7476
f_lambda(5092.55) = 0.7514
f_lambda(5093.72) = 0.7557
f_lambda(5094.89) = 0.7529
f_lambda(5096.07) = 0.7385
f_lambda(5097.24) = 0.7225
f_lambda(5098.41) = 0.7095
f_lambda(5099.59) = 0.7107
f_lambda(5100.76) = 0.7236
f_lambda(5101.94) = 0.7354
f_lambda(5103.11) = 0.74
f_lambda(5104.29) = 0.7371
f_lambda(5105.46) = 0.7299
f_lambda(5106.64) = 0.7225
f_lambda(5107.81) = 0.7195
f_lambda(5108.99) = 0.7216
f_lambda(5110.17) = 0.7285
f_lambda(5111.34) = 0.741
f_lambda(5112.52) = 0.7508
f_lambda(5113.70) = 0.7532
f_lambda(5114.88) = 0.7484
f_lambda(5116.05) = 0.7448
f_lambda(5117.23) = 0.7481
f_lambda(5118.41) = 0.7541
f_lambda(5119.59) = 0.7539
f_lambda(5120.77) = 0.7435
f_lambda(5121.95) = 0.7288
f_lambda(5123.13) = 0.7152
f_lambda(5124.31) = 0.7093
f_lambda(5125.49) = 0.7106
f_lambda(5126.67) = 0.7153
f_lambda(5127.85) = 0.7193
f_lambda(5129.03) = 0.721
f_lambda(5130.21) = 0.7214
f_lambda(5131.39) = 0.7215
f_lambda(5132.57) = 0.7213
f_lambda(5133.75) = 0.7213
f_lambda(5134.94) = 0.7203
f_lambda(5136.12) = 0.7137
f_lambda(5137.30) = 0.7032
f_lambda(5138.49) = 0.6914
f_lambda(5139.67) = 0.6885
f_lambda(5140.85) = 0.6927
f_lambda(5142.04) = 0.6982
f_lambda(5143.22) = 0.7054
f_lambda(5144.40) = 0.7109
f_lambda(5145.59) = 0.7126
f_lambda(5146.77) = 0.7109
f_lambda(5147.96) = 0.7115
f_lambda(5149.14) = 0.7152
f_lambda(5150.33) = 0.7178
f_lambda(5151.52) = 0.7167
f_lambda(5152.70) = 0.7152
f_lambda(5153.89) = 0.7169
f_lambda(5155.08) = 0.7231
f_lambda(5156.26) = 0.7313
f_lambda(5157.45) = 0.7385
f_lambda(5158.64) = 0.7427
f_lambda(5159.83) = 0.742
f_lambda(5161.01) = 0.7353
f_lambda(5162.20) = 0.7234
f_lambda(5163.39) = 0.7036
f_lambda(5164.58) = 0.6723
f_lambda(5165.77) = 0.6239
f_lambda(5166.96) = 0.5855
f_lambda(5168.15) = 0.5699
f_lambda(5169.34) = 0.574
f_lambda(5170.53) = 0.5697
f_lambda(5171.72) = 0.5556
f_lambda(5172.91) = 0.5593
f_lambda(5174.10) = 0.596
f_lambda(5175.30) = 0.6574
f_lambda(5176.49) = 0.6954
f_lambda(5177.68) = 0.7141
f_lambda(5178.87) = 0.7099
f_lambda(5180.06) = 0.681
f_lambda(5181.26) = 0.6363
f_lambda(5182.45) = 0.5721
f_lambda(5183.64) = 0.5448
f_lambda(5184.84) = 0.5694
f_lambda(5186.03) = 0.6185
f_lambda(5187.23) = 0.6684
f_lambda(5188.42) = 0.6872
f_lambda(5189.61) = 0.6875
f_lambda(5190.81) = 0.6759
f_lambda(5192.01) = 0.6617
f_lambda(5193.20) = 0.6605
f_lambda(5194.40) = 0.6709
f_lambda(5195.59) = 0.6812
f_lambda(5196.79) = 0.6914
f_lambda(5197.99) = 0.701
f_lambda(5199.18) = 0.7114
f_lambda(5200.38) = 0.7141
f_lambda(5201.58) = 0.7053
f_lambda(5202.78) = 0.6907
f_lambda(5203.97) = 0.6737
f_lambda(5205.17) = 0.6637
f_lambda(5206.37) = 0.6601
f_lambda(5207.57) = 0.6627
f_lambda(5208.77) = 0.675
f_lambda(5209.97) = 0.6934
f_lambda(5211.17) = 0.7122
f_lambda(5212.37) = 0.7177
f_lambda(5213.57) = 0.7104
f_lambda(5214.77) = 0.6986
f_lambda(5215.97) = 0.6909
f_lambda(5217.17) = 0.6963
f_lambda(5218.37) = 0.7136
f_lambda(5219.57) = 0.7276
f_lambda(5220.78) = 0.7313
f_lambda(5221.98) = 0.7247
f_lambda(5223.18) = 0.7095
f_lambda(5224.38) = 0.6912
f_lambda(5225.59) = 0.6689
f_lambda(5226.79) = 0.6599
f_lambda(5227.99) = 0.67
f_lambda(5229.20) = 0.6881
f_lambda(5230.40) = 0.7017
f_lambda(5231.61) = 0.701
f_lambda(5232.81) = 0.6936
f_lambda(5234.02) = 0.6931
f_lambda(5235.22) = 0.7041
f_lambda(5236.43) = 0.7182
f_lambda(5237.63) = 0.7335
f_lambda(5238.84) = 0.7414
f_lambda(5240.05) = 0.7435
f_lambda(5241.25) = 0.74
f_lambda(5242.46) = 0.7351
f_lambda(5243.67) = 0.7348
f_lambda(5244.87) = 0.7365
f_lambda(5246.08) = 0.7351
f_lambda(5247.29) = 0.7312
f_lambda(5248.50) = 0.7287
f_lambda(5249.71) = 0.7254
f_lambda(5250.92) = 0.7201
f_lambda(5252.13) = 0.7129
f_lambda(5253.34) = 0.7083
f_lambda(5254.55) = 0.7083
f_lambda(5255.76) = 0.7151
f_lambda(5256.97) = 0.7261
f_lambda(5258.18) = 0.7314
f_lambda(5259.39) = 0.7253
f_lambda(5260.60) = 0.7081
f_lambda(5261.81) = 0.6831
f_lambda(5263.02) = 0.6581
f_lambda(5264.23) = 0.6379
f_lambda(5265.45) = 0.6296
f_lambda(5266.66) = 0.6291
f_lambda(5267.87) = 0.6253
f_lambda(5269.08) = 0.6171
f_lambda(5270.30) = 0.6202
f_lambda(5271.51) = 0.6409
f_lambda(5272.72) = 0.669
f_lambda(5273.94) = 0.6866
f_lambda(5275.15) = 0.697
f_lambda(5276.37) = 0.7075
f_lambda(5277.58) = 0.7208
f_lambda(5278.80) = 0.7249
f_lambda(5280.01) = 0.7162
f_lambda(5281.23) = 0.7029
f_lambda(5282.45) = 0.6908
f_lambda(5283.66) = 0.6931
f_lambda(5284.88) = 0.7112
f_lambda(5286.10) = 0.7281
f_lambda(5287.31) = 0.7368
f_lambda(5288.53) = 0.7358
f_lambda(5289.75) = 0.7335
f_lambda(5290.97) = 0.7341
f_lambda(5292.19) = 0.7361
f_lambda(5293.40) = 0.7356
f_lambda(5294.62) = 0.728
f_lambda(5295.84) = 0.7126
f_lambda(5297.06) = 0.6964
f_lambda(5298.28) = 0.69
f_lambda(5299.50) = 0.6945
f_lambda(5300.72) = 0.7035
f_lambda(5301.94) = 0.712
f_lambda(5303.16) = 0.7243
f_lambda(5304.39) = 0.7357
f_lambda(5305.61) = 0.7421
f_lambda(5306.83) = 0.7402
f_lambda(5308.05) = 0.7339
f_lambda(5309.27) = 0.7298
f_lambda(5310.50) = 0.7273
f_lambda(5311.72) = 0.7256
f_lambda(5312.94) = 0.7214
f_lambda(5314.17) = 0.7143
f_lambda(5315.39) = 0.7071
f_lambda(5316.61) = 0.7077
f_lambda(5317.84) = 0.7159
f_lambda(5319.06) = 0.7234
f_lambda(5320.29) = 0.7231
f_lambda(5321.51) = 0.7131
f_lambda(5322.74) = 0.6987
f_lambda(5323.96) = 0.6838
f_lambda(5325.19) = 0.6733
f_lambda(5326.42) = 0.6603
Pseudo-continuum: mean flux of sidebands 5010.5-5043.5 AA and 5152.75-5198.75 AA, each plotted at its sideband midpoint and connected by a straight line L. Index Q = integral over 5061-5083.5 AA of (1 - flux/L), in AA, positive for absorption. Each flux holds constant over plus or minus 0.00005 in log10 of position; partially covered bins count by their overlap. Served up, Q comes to -1.0 AA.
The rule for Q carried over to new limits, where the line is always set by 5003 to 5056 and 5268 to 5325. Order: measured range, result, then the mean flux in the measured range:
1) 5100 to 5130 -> -0.7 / 0.732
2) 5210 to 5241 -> 0.2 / 0.706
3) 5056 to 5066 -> -0.4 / 0.745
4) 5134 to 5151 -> 0.2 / 0.707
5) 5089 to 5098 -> -0.4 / 0.745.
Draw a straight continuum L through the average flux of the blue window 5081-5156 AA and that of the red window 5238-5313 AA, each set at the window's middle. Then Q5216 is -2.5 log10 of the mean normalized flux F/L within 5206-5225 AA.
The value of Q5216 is 0.021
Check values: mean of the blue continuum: 0.726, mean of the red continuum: 0.708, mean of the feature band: 0.701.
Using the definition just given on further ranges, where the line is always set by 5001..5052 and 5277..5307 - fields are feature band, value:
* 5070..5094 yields -0.02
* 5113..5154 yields 0.00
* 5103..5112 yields -0.02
